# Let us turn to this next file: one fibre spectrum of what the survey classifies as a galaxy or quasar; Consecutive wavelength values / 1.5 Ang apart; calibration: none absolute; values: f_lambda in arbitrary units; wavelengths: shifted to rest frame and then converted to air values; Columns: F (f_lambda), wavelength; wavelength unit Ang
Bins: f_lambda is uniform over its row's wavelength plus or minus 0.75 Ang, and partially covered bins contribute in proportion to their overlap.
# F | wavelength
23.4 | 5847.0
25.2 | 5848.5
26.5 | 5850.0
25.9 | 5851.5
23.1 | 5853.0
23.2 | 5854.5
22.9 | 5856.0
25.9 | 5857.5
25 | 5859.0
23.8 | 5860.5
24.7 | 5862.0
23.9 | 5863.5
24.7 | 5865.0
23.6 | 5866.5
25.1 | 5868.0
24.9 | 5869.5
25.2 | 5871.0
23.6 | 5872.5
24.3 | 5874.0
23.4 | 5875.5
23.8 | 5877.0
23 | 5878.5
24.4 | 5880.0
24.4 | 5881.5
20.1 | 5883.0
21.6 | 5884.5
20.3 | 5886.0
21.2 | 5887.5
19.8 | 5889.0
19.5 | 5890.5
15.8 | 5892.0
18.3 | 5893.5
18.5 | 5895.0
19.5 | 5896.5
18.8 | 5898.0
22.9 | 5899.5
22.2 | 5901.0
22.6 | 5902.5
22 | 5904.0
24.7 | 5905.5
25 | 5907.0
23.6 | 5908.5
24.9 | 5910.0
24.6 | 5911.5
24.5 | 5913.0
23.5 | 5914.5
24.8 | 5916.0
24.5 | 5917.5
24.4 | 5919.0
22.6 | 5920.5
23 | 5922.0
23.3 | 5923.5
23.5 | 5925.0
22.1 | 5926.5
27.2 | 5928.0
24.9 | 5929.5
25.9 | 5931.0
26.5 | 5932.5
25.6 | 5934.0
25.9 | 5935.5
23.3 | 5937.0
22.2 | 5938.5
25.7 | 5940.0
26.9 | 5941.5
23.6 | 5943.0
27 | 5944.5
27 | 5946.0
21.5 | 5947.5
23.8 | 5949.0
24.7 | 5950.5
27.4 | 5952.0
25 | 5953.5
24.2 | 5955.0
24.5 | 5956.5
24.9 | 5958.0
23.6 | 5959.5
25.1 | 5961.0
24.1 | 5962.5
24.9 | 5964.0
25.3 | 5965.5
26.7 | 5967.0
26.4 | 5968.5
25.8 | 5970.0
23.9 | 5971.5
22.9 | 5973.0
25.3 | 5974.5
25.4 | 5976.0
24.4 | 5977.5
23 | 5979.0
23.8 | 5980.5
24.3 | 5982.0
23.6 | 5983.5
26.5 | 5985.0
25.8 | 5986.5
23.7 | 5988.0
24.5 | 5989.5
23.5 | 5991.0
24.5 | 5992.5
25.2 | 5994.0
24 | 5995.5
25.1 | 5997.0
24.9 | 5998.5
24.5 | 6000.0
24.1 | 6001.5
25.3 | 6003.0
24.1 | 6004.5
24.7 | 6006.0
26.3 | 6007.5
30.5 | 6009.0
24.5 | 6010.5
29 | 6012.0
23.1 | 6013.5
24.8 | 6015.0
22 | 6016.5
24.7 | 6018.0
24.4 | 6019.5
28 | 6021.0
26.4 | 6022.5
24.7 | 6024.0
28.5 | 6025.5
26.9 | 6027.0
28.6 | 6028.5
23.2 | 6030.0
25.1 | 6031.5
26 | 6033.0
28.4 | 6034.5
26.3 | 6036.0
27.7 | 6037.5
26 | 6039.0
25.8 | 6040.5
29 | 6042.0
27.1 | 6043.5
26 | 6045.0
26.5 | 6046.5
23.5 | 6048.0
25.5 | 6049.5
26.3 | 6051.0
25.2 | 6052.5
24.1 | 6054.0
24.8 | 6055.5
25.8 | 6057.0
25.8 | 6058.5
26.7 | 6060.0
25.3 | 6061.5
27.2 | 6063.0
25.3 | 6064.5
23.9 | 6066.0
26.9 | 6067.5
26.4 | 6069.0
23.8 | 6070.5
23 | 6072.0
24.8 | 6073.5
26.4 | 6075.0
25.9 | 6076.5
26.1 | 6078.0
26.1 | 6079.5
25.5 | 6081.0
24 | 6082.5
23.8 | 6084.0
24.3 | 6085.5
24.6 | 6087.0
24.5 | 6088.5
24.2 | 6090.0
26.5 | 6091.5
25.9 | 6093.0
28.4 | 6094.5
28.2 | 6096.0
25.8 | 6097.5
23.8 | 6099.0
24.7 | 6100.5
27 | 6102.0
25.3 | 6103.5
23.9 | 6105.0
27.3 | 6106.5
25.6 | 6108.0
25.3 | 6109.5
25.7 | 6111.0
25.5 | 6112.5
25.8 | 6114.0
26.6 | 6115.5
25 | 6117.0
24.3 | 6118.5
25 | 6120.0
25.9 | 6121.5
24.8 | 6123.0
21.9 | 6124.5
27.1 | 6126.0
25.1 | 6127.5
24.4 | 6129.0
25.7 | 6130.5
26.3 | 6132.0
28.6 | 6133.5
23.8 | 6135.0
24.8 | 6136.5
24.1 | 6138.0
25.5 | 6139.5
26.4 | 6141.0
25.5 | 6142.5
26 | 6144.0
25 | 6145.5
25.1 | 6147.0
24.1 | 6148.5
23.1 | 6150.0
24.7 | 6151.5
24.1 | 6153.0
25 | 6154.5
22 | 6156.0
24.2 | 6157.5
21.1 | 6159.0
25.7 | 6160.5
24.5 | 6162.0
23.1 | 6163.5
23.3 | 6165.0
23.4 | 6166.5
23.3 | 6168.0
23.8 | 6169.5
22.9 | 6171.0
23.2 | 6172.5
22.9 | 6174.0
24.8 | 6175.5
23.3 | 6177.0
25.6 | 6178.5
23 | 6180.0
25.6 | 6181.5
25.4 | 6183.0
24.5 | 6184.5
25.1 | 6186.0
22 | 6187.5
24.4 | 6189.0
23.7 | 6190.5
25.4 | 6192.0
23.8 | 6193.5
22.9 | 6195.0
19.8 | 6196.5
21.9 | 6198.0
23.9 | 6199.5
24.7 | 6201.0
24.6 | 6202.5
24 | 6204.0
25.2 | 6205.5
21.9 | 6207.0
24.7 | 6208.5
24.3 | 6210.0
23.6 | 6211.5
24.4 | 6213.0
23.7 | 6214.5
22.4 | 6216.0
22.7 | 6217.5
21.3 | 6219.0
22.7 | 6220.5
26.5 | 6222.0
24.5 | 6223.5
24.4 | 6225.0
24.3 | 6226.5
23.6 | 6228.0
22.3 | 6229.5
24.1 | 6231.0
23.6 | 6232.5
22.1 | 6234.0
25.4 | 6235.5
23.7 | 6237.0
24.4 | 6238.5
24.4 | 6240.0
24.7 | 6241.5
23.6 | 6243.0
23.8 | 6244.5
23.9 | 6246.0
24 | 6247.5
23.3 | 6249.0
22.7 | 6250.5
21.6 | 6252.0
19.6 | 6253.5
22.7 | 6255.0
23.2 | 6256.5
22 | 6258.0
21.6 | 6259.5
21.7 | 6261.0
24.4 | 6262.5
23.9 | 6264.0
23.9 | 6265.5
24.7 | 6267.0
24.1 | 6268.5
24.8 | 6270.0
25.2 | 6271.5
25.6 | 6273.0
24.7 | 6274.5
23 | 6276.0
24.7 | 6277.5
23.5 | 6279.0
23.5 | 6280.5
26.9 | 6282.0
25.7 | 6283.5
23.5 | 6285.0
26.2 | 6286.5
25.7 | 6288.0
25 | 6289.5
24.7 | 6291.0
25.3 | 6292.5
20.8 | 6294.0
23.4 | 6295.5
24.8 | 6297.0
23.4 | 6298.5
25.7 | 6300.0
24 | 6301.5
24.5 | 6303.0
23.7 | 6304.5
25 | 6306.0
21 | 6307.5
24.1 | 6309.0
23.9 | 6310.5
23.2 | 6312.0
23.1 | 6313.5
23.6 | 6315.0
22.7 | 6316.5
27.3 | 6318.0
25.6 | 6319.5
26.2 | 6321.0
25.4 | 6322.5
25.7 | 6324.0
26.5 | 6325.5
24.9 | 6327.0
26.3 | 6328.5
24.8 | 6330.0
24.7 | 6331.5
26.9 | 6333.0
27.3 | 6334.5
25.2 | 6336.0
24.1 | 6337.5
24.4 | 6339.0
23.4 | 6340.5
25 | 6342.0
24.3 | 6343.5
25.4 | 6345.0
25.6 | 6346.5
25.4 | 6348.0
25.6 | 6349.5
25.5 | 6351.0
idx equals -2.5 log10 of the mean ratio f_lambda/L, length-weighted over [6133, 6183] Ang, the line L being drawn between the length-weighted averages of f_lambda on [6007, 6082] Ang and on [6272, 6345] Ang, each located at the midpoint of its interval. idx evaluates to 0.05 mag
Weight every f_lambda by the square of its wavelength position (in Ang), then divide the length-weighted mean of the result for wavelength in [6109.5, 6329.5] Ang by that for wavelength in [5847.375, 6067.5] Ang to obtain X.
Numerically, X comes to 1.07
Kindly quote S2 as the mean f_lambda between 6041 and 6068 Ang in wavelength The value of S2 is 25.8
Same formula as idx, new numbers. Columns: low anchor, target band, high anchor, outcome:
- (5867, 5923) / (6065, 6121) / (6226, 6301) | -0.10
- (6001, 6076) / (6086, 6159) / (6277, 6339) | 0.01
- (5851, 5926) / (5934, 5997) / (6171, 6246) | -0.07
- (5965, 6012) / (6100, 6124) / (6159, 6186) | -0.05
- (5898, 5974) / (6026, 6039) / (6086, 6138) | -0.06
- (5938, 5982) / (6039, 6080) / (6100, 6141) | -0.02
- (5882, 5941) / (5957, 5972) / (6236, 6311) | -0.09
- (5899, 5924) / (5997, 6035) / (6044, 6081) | -0.03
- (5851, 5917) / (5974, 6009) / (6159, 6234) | -0.07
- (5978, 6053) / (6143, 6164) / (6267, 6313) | 0.03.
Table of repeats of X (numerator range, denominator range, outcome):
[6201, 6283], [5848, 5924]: 1.16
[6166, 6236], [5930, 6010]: 1.03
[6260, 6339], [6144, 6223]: 1.07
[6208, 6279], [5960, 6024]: 1.03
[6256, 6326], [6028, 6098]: 1.02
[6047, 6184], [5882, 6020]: 1.10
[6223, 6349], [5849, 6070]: 1.10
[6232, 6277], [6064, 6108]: 0.98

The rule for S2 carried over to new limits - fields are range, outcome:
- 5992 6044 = 25.8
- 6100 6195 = 24.7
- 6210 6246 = 23.8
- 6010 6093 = 25.6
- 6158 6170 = 23.5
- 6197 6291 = 23.8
